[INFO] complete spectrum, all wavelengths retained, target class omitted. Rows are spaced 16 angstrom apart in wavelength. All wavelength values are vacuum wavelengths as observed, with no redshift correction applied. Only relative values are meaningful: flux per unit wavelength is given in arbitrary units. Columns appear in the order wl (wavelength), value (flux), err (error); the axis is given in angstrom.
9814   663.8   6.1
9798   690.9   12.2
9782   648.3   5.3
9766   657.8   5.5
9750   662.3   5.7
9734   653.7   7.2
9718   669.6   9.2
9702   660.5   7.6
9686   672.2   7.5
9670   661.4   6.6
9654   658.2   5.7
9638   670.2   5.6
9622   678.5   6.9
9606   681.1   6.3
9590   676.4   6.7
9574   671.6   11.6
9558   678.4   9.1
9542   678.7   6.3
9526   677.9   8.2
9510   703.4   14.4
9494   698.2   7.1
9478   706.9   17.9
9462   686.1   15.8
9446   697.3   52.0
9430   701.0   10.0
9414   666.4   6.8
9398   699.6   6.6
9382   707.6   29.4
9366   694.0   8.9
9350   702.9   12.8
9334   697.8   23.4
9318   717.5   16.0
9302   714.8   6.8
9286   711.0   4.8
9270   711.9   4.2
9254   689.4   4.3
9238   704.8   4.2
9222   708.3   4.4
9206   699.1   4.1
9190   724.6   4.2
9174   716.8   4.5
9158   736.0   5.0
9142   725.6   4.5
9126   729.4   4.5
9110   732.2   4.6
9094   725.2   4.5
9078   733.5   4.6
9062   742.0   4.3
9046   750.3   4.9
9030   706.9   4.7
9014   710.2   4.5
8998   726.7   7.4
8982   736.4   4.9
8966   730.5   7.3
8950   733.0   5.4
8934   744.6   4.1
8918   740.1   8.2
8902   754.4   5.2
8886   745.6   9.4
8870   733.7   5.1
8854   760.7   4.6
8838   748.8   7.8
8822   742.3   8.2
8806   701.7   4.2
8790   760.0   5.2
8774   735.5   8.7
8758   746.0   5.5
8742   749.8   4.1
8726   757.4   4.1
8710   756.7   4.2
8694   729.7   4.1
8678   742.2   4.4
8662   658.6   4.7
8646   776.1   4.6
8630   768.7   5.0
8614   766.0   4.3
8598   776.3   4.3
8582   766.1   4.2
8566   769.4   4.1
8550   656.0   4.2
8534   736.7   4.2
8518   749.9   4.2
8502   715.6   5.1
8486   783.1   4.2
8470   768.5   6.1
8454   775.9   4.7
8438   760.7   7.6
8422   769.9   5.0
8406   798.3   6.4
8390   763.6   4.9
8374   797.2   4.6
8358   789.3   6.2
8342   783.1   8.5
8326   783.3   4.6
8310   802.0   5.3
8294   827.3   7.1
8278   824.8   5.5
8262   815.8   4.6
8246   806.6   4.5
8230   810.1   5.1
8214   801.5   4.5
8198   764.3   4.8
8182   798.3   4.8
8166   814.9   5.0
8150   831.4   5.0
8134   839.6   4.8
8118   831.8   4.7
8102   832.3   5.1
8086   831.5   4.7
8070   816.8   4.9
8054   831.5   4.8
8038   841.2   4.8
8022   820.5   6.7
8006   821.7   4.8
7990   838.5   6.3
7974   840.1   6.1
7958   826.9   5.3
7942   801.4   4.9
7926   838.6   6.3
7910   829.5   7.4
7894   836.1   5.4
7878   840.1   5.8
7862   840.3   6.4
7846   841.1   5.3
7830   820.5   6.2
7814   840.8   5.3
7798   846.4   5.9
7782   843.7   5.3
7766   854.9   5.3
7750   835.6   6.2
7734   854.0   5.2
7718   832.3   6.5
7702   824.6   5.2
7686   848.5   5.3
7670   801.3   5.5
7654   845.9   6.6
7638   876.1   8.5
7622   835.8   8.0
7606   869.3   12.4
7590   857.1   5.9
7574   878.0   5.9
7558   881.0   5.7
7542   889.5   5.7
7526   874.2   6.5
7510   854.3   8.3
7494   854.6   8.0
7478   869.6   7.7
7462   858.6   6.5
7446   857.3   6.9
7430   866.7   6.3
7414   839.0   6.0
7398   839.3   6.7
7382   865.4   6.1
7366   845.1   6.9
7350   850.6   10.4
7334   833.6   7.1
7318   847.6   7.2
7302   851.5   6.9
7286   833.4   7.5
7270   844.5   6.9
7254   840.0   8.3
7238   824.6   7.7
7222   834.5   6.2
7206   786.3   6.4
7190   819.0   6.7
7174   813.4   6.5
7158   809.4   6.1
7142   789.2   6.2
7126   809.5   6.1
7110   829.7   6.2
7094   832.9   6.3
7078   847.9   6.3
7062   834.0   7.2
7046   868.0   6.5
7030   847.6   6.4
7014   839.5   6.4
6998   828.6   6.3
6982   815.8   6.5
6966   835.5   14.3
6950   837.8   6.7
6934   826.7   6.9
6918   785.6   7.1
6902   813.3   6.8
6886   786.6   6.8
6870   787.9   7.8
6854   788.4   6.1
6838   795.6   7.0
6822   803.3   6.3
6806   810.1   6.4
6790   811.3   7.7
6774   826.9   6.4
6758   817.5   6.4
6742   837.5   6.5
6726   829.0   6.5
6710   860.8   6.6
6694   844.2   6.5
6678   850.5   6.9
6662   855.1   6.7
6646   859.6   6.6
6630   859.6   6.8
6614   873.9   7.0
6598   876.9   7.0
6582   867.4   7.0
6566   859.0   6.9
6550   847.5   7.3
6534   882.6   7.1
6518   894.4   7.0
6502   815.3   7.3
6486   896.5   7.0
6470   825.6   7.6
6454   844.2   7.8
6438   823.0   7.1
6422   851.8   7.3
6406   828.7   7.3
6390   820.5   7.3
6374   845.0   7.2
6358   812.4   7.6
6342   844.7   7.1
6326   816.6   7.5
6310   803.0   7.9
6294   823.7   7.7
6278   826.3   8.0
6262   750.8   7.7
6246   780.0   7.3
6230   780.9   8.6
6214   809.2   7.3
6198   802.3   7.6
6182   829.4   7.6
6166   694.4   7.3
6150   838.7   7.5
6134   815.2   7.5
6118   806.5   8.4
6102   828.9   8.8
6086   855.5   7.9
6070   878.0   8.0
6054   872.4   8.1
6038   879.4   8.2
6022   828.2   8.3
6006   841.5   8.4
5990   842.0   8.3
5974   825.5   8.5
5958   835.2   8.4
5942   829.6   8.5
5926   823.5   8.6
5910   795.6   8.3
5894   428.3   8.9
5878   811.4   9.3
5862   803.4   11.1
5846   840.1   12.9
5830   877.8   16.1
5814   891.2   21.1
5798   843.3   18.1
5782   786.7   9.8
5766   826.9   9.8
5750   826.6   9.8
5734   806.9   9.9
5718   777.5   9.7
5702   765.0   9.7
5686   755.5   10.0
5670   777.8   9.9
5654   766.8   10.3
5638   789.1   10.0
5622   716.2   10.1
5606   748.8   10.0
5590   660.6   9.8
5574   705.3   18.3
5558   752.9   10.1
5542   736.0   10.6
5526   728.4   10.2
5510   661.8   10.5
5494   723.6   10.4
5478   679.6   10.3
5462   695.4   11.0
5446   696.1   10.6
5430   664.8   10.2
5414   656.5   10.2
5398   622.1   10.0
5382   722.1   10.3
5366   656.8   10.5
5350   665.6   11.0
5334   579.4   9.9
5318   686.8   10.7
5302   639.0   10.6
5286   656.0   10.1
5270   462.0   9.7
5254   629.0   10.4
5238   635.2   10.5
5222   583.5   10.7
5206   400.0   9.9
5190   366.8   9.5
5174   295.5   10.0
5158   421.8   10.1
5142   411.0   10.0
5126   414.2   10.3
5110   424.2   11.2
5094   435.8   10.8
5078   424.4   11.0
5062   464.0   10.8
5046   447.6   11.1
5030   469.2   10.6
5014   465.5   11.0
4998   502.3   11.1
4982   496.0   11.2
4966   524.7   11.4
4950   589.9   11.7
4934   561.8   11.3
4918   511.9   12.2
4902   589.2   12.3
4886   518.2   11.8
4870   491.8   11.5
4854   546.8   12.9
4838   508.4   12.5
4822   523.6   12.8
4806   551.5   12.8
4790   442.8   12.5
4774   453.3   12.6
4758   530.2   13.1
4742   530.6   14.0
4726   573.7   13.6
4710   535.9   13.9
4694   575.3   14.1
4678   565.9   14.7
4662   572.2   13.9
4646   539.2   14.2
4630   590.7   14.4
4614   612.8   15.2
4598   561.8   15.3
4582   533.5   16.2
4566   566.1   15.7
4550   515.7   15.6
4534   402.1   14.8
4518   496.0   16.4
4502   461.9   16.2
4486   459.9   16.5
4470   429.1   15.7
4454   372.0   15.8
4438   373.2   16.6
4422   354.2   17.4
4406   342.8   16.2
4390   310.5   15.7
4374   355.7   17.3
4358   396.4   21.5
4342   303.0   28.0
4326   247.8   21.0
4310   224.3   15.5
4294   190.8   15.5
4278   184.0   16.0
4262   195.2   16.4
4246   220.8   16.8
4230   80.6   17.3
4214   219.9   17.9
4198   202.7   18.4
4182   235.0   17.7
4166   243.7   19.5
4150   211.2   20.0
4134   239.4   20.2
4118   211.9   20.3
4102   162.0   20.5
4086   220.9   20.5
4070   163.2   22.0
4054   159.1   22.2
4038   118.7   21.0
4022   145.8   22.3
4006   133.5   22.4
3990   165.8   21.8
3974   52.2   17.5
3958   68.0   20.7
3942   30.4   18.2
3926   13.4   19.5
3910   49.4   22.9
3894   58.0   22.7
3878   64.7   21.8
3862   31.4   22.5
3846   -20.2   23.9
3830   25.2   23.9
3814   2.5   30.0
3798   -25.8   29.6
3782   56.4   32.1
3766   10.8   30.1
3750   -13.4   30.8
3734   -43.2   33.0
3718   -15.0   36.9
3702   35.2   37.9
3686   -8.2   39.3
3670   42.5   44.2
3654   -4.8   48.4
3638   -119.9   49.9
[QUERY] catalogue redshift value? 0.00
